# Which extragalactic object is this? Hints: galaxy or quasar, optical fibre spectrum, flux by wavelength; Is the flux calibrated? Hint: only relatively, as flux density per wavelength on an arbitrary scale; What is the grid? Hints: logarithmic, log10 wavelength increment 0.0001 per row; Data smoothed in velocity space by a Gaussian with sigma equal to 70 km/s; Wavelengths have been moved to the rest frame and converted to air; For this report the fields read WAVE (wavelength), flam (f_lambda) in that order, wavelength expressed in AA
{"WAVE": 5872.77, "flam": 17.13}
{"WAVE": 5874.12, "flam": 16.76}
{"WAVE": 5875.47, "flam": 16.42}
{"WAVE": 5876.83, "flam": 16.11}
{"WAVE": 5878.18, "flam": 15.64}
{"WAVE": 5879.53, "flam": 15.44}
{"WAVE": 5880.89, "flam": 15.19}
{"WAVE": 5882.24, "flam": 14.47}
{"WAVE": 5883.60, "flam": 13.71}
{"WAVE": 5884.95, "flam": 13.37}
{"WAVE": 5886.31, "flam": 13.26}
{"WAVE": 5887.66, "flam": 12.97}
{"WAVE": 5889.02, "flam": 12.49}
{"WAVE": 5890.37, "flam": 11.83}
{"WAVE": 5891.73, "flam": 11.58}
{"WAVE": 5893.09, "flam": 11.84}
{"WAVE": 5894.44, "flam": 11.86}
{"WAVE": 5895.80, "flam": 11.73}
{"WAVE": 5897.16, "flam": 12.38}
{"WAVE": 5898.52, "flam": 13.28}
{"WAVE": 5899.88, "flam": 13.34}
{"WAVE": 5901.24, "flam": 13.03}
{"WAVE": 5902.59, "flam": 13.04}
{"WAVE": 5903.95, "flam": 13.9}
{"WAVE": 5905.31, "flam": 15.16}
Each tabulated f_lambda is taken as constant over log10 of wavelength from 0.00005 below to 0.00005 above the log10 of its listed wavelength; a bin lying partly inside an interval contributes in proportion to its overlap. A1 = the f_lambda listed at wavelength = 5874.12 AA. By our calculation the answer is 16.76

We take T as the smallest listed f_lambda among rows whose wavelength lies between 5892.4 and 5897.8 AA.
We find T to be 11.73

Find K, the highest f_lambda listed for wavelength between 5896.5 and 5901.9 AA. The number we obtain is 13.34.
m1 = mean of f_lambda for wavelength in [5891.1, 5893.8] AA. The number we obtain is 11.7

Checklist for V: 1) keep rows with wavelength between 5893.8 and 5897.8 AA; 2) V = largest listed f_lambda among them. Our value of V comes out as 12.38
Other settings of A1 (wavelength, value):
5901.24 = 13.03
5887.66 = 12.97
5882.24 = 14.47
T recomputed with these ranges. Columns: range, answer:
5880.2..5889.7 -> 12.49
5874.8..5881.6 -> 15.19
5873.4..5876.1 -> 16.42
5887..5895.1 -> 11.58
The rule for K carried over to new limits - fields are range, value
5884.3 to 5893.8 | 13.37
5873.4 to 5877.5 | 16.76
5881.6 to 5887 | 14.47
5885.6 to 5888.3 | 13.26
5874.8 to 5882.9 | 16.42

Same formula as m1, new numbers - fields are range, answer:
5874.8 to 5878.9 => 16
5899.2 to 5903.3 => 13.2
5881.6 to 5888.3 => 13.6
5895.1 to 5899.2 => 12.4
